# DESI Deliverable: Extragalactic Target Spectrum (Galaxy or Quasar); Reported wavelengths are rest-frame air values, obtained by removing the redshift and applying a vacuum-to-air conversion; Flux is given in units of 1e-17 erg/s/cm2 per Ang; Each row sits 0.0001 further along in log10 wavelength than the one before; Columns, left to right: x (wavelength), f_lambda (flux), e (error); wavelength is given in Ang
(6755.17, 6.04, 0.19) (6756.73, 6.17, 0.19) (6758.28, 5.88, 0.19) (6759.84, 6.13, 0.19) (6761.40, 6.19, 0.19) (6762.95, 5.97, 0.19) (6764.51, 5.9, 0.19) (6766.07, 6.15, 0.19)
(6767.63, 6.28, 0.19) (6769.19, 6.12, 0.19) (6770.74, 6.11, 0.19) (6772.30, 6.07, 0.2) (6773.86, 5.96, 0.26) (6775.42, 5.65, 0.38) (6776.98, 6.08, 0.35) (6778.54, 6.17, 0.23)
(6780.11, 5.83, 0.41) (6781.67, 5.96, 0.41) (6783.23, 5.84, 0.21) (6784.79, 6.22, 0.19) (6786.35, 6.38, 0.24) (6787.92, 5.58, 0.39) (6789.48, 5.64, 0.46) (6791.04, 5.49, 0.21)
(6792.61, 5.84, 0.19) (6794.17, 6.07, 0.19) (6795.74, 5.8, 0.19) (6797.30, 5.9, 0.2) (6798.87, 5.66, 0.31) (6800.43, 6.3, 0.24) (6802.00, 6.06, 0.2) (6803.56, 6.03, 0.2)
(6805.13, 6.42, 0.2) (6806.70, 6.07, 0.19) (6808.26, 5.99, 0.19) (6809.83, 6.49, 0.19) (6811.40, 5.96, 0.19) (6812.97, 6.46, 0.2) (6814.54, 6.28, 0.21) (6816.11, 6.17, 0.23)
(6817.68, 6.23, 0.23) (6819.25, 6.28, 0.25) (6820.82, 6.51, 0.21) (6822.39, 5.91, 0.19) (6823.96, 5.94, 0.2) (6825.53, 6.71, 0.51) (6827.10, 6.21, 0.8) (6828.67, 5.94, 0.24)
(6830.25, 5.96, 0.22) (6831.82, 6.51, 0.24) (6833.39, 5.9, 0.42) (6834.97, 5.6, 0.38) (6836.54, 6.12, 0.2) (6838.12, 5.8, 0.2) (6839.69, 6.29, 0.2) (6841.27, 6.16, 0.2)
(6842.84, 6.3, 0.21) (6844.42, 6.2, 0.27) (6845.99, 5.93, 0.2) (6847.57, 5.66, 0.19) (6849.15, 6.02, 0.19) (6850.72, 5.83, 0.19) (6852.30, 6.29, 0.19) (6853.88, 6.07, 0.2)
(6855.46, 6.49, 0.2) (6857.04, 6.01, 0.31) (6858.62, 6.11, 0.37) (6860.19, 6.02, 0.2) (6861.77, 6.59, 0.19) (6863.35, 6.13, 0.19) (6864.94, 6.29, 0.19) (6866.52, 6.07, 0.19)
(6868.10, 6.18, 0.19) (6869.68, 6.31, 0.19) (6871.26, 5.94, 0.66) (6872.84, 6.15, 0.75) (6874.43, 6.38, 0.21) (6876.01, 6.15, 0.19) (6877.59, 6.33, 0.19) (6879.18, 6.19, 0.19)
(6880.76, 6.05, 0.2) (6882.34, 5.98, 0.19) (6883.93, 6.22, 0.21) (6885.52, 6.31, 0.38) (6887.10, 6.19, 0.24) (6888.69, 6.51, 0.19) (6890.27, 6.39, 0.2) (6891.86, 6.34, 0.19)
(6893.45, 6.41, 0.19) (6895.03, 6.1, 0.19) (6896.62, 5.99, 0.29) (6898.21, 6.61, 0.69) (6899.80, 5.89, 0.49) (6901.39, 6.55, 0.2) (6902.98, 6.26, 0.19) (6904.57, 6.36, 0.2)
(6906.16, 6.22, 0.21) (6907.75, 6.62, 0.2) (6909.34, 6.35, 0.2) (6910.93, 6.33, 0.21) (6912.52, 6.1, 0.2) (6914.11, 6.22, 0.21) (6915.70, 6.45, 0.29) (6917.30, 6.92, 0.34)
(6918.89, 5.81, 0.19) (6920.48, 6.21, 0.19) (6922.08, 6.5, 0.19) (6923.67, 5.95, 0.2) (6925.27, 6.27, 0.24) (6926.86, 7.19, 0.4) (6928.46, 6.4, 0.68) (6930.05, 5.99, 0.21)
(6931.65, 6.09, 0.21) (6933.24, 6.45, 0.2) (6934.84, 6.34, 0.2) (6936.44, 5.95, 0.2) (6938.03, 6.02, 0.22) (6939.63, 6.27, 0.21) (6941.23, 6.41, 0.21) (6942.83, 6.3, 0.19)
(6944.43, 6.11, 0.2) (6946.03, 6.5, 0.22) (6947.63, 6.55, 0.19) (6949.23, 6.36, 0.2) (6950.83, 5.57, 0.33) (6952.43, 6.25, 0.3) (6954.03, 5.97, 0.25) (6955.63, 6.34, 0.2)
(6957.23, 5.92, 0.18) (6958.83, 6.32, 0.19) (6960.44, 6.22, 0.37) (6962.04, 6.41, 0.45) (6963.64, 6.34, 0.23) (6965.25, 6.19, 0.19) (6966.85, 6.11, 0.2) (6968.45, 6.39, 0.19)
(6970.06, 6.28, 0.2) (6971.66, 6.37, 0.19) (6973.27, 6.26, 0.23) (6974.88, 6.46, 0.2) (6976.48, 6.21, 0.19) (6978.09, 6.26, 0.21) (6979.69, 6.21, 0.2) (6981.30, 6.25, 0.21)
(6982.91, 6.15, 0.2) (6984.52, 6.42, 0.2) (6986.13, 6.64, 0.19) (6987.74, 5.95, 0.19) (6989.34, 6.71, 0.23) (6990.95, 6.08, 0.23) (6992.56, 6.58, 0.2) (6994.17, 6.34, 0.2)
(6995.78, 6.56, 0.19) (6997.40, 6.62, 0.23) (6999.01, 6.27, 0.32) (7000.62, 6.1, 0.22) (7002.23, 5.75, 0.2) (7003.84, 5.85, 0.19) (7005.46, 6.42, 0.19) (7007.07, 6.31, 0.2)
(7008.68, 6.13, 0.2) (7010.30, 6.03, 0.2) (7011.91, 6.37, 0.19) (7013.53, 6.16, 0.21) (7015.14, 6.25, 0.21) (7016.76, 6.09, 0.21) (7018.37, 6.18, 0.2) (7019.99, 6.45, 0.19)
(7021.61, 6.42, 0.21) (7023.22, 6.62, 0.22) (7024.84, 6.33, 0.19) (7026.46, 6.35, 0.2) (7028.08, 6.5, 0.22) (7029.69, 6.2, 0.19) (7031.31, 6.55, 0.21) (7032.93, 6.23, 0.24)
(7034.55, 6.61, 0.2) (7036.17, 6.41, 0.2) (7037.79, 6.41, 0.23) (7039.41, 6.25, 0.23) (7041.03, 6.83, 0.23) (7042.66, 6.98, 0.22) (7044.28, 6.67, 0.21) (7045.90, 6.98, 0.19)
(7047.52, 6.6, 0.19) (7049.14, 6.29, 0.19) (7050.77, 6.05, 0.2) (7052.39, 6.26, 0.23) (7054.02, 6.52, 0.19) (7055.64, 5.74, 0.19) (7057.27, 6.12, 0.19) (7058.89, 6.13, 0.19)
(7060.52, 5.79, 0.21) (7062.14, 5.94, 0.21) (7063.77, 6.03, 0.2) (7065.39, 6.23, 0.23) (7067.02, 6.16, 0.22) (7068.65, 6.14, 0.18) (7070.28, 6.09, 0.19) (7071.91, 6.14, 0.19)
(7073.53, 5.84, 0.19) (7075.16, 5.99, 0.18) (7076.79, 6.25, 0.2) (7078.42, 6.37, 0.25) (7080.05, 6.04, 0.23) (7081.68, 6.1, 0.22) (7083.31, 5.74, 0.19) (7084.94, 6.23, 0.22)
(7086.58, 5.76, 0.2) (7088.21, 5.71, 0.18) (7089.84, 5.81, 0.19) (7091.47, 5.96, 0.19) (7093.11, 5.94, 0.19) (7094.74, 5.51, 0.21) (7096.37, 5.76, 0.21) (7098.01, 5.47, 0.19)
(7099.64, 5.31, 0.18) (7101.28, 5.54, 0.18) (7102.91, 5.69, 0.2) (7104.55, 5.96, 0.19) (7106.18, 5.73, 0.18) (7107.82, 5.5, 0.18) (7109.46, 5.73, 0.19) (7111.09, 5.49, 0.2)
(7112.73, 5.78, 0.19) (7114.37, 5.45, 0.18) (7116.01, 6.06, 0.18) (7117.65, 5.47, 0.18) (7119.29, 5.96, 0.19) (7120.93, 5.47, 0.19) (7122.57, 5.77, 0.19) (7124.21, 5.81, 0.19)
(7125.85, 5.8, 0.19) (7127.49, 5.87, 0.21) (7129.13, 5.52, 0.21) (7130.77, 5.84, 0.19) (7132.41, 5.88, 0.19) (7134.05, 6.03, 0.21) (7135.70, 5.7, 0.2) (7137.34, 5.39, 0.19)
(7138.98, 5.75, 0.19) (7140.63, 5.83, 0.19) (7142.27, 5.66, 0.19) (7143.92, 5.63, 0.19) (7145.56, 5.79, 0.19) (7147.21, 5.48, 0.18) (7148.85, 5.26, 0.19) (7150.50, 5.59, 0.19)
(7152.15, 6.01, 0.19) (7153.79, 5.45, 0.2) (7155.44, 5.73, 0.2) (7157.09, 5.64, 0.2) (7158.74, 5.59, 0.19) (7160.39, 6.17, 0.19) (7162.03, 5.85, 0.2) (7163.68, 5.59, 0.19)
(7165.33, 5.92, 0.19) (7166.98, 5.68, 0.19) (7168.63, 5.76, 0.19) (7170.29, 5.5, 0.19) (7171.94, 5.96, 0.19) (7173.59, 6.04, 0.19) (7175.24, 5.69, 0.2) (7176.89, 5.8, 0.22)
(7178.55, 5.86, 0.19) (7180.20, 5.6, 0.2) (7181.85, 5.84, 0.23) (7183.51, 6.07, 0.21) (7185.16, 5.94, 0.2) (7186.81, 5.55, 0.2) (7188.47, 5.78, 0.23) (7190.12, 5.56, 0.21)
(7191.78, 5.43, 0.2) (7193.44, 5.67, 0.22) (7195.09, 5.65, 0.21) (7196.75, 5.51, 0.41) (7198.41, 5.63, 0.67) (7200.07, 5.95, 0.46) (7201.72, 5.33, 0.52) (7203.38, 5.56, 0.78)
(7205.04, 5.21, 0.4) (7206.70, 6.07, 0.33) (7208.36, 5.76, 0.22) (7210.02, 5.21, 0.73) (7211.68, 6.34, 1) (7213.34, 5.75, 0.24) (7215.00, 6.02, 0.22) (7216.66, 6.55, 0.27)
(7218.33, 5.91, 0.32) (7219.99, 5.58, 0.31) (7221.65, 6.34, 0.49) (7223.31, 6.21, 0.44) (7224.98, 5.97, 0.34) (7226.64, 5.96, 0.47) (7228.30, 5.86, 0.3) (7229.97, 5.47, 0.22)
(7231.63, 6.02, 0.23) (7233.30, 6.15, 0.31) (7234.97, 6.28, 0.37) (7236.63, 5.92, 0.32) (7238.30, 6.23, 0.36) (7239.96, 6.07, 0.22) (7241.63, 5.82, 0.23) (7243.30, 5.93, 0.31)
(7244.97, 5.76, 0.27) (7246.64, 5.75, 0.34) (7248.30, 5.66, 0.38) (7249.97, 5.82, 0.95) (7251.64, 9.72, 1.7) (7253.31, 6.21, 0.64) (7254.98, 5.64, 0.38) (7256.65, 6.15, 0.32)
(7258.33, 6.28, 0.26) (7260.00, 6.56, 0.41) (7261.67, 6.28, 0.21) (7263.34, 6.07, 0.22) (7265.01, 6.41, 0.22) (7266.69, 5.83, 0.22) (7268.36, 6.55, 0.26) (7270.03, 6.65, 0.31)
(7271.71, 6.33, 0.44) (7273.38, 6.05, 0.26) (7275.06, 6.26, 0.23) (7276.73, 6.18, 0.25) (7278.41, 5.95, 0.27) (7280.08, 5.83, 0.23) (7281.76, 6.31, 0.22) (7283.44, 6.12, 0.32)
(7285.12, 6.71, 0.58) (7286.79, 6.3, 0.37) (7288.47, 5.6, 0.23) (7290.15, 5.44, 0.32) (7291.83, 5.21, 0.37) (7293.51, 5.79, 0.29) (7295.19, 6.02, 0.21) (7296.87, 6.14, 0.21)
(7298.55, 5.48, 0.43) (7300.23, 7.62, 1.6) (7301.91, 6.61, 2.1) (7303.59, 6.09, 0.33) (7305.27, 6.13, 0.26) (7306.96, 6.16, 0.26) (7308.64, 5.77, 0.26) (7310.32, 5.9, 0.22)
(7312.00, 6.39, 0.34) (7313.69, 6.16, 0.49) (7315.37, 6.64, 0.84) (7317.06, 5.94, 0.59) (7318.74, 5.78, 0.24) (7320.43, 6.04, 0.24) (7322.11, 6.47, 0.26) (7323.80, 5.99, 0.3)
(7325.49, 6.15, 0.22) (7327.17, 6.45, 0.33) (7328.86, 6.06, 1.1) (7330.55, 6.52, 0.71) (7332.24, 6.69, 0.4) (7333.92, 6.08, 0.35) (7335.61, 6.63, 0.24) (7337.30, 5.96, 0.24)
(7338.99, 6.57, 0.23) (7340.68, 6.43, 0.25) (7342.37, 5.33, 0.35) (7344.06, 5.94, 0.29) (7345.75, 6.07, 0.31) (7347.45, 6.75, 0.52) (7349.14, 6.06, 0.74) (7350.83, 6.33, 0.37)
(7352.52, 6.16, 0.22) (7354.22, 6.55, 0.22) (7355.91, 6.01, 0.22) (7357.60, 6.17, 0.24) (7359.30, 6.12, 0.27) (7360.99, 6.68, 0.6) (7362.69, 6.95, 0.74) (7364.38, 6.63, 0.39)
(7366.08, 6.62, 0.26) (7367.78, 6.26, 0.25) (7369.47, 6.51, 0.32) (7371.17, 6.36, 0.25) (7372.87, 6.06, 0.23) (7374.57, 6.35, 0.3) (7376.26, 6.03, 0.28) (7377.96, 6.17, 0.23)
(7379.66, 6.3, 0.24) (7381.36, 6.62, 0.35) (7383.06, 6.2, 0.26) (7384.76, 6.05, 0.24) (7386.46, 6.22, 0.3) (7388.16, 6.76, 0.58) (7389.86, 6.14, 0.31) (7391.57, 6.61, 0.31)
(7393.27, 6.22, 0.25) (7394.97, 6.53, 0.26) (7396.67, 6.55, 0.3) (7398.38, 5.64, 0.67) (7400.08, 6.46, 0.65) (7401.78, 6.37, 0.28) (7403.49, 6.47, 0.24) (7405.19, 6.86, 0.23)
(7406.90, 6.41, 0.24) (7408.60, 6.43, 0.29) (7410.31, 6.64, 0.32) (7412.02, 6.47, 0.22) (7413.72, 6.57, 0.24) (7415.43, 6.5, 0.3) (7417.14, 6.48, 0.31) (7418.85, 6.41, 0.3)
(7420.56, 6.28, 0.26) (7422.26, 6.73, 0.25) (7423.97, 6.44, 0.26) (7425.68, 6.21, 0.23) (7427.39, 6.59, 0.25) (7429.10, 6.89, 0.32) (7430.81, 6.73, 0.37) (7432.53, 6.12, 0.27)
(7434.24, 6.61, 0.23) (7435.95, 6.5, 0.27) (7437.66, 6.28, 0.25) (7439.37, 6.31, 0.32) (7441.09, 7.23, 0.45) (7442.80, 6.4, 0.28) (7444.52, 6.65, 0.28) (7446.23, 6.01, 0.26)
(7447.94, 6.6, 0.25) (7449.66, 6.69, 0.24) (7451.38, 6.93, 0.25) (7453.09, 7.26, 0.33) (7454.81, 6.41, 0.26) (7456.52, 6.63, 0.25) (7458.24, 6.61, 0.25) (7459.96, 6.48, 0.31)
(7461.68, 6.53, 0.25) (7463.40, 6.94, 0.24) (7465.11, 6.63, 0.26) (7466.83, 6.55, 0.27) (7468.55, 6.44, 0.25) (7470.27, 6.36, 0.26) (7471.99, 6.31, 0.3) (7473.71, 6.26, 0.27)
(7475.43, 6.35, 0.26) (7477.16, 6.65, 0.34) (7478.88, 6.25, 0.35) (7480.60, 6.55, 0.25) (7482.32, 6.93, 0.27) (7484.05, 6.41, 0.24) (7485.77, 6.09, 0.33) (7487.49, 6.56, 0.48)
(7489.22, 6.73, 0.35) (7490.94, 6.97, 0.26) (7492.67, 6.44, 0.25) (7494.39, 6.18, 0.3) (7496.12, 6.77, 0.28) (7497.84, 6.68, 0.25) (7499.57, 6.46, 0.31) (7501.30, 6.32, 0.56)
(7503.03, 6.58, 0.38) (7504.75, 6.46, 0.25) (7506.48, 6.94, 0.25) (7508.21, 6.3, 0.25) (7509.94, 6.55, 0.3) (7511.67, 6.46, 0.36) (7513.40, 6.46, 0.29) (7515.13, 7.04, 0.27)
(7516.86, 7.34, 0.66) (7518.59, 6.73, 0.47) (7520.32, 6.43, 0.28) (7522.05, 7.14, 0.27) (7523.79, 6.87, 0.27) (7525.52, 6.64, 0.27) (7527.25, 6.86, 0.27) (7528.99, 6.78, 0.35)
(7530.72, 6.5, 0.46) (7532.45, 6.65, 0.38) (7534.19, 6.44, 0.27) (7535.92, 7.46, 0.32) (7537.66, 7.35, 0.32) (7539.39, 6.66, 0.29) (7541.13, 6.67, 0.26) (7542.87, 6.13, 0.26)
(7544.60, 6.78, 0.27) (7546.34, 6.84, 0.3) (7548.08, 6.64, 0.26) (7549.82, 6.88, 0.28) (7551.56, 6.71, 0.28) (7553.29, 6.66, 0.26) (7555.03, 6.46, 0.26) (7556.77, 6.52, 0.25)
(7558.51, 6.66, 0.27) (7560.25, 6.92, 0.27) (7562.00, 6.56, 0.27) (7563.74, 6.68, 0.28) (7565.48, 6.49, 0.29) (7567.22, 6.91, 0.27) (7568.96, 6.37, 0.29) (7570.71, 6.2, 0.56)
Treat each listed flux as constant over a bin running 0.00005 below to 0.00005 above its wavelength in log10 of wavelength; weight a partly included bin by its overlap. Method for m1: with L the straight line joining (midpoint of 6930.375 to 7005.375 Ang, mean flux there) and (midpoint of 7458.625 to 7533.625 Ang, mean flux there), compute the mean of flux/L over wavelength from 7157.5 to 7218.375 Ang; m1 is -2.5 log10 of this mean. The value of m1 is 0.11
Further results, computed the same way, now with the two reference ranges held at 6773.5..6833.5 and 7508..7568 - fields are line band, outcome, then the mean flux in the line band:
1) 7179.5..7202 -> 0.130 mag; 5.69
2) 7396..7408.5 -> 0.035 mag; 6.4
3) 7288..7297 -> 0.149 mag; 5.67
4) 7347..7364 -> 0.030 mag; 6.38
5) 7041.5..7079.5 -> 0.010 mag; 6.23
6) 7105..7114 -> 0.125 mag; 5.65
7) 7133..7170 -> 0.121 mag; 5.7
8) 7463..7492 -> 0.024 mag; 6.52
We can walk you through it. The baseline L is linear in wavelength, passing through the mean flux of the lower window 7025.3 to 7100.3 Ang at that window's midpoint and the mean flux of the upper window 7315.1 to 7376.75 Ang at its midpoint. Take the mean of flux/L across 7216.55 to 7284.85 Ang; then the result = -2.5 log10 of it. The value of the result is 0.01 mag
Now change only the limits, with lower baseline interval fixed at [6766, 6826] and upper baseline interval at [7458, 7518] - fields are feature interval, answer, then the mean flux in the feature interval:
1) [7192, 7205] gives 0.140 mag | 5.58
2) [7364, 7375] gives 0.015 mag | 6.39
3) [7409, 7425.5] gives 0.004 mag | 6.49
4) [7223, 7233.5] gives 0.080 mag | 5.92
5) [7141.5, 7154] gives 0.127 mag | 5.62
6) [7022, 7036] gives -0.034 mag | 6.43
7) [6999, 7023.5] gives 0.002 mag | 6.2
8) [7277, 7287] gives 0.037 mag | 6.2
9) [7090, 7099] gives 0.100 mag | 5.73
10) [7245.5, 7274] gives 0.008 mag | 6.35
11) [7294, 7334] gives 0.037 mag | 6.22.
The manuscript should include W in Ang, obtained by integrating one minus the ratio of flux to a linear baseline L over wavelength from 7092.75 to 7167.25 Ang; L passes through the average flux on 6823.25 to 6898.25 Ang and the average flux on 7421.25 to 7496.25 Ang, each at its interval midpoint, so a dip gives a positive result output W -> 7.5 Ang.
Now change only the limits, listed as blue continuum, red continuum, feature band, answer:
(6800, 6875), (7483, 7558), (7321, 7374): 1.8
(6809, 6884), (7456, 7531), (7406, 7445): 0.2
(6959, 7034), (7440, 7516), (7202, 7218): 1.5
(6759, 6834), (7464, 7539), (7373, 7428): 1.3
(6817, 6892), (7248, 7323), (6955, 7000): -1.0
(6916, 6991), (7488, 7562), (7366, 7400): 1.4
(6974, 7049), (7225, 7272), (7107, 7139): 2.9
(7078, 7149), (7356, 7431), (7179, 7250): 1.8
